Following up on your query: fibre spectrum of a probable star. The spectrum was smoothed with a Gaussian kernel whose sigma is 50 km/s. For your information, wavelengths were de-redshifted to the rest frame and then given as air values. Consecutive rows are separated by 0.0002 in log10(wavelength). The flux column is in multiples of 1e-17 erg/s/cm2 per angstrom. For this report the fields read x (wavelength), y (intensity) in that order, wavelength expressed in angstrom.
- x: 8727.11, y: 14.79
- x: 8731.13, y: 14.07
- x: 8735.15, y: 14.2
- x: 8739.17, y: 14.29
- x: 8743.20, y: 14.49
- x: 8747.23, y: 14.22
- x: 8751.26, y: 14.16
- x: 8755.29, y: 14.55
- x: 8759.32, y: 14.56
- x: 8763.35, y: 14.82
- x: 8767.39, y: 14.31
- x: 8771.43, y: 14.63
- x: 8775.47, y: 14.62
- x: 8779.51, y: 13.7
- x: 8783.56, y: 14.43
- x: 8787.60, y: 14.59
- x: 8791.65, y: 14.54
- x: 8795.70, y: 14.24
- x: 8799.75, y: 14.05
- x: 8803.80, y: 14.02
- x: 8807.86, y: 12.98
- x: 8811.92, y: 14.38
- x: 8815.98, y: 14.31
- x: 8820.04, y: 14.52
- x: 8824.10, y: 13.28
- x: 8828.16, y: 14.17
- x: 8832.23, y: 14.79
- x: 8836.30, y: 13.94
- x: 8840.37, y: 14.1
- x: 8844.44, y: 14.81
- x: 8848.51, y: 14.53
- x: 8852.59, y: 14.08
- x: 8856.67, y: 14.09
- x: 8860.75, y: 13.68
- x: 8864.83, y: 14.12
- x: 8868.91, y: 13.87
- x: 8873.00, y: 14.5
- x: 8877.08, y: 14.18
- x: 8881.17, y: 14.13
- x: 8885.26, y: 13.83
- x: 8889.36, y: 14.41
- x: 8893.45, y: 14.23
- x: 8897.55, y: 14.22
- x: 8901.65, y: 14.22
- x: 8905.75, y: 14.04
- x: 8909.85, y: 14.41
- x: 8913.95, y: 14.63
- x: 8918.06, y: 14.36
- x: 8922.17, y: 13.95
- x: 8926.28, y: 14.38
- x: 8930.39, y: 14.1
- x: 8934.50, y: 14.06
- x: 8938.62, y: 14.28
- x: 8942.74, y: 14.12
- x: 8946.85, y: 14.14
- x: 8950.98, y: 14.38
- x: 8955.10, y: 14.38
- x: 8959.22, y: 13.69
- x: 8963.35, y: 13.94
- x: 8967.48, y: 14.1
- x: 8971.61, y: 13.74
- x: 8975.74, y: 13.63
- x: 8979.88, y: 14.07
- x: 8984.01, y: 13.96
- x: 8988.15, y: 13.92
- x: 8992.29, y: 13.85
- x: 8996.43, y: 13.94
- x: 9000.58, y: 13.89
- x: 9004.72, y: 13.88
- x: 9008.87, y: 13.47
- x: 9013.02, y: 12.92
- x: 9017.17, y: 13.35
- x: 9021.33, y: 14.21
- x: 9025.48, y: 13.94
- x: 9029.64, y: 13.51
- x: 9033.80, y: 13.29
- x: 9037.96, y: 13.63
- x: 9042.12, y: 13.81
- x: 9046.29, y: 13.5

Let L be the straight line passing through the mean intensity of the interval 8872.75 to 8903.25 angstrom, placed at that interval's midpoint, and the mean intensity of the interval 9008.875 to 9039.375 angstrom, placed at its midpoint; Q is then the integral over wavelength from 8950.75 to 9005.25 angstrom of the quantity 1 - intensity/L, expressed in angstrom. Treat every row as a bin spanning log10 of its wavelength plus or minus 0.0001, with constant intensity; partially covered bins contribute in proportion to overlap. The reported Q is -0.7 angstrom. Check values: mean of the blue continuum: 14.2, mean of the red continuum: 13.5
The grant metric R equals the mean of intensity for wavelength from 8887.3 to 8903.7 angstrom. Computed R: 14.3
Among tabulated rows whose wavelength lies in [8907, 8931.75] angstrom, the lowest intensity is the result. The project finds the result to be 13.95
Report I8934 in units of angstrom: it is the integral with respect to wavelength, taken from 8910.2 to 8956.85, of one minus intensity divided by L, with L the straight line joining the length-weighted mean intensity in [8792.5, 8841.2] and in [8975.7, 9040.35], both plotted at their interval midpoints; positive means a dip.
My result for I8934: -1.3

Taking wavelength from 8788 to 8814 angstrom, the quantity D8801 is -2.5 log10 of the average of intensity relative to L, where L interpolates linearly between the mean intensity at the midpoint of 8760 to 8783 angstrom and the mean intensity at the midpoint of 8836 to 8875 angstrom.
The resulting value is 0.02 mag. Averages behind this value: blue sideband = 14.4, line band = 14.1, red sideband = 14.2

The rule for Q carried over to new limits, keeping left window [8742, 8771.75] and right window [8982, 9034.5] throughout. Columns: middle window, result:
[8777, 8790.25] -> 0.1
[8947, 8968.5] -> -0.4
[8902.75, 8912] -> -0.1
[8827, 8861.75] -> -0.2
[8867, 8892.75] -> -0.1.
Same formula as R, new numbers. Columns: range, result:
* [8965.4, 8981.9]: 13.9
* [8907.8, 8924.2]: 14.3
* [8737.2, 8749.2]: 14.3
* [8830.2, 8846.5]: 14.4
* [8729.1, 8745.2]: 14.3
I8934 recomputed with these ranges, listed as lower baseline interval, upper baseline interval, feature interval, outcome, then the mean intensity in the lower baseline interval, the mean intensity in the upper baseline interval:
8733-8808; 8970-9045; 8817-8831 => 0.1 angstrom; 14.3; 13.7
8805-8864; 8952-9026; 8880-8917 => -0.6 angstrom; 14.1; 13.8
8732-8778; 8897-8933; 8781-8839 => 0.9 angstrom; 14.4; 14.3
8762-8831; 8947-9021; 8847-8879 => -0.1 angstrom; 14.2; 13.8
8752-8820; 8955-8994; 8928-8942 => -0.2 angstrom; 14.3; 13.9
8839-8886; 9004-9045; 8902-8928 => -0.6 angstrom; 14.2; 13.6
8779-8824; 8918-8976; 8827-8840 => -0.1 angstrom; 14.1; 14.1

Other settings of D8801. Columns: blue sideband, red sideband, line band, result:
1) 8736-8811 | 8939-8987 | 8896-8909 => -0.01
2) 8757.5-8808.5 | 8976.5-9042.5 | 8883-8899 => -0.01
